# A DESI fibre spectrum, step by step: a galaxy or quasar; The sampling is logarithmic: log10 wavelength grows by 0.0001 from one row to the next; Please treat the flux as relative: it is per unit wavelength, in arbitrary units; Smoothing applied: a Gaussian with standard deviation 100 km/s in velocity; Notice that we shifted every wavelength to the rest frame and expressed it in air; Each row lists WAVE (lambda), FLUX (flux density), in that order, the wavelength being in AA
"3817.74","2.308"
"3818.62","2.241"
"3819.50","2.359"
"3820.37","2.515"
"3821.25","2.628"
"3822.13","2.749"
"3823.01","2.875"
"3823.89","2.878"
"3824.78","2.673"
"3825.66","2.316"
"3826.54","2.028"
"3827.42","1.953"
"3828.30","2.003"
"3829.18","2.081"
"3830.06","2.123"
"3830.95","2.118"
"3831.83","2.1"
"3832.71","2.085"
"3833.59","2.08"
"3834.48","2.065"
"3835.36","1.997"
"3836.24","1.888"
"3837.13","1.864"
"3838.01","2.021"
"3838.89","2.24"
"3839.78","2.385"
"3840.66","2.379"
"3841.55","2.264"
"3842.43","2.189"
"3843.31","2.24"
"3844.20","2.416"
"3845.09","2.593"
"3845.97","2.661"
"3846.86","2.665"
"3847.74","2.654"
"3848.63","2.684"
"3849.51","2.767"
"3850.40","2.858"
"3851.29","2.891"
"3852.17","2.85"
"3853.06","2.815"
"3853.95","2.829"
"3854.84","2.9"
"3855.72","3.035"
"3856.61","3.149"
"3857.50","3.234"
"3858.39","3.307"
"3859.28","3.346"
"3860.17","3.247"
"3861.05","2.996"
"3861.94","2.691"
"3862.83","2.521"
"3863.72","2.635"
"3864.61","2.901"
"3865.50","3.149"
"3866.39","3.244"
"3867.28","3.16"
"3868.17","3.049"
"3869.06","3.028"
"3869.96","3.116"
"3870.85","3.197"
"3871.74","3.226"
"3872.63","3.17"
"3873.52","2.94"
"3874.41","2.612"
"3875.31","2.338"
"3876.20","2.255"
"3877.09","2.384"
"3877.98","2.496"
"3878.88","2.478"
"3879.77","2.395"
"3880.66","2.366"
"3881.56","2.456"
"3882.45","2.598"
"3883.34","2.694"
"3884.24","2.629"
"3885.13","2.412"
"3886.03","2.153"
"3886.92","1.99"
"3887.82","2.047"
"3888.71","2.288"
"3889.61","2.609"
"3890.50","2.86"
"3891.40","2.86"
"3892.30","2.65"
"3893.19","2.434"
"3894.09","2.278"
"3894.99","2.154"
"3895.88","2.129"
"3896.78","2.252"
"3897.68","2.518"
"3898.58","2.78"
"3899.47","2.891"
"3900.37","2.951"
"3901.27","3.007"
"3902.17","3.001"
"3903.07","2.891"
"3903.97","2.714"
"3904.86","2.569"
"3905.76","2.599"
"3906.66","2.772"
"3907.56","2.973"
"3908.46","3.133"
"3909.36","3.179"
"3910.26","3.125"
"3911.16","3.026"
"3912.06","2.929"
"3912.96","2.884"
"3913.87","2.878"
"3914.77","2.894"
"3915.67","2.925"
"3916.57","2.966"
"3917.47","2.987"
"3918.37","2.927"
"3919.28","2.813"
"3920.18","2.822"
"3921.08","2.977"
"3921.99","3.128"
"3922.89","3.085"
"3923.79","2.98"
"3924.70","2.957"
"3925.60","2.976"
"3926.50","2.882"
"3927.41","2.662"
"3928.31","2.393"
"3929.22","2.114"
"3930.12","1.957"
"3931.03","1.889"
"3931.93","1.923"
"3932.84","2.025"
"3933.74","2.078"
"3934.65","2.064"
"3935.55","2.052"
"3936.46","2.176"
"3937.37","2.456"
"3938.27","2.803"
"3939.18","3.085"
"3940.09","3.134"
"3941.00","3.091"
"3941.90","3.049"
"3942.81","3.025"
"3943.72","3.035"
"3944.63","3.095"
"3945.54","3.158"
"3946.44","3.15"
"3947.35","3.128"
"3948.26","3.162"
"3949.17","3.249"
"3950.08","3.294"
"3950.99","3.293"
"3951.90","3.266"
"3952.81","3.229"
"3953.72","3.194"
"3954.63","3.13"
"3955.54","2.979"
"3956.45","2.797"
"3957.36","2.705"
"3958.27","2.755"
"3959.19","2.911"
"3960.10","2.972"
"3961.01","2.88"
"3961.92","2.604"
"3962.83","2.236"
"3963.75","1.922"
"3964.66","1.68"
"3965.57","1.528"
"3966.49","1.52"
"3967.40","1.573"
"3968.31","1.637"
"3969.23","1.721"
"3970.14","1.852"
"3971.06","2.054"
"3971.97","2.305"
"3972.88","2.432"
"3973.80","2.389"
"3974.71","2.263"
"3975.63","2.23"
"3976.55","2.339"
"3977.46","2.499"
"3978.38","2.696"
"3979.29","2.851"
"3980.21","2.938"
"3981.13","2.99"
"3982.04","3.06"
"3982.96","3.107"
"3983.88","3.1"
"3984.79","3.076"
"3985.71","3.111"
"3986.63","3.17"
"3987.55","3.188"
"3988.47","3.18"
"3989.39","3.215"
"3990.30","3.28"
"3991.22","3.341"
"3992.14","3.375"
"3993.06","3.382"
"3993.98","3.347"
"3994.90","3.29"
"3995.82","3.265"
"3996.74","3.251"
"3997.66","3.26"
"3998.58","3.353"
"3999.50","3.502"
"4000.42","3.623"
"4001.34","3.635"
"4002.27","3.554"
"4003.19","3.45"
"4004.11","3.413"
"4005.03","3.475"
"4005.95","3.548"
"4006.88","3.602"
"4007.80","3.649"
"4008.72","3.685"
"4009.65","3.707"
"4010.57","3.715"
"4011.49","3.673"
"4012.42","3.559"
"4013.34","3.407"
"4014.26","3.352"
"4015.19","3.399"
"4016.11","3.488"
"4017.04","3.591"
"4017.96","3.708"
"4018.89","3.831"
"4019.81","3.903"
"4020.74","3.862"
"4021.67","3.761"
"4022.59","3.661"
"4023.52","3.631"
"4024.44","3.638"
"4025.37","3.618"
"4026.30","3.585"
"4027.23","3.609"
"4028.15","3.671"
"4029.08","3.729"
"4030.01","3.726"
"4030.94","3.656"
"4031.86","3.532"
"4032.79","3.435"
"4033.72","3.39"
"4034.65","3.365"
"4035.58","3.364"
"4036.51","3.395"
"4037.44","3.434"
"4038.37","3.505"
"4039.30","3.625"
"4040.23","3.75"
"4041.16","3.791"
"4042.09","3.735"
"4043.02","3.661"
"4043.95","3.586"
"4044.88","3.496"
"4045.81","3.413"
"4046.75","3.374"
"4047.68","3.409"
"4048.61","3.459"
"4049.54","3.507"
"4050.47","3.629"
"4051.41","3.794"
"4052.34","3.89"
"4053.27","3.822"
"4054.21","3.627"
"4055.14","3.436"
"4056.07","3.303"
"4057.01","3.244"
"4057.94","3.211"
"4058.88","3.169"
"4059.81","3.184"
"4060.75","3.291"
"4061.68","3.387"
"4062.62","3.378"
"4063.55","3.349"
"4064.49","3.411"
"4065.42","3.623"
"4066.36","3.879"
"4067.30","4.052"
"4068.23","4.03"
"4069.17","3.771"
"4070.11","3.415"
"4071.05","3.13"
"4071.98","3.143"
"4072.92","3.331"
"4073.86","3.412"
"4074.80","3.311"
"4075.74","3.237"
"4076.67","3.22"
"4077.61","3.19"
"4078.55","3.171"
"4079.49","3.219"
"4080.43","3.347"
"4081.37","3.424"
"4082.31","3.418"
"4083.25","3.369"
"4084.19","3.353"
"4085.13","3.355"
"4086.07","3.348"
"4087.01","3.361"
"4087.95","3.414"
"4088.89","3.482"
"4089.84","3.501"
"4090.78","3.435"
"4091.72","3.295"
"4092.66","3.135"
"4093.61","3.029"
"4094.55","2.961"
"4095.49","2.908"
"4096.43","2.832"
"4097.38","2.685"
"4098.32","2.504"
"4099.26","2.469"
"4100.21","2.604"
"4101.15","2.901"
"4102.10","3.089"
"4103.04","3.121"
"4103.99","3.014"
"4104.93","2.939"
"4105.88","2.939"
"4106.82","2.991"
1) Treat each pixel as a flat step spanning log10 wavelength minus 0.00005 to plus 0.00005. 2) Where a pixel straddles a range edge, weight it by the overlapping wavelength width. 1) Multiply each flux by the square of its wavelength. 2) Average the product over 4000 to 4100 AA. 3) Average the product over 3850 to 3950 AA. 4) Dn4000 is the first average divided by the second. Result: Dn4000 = 1.3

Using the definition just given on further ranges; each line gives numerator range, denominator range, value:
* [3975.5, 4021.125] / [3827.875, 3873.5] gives 1.35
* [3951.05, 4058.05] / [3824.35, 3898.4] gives 1.35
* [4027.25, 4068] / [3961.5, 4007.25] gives 1.29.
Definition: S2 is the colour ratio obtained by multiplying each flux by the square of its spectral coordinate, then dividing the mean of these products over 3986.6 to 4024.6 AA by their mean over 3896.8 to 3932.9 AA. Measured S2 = 1.32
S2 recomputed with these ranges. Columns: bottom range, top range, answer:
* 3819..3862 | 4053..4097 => 1.50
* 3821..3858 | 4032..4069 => 1.60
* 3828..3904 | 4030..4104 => 1.43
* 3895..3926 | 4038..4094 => 1.30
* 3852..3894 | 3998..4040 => 1.40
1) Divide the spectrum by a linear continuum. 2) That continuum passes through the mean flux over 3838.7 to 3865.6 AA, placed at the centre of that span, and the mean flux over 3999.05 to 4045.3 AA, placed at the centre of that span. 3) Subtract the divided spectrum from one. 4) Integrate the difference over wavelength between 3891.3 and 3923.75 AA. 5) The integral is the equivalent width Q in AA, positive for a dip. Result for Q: 2.4 AA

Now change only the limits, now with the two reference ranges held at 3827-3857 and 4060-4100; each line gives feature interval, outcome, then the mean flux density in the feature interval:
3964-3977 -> 4.2 AA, 1.97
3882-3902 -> 0.6 AA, 2.52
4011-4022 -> -2.0 AA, 3.63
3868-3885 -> -1.1 AA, 2.7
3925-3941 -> 1.9 AA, 2.42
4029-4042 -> -1.8 AA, 3.55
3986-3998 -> -1.2 AA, 3.27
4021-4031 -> -1.9 AA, 3.67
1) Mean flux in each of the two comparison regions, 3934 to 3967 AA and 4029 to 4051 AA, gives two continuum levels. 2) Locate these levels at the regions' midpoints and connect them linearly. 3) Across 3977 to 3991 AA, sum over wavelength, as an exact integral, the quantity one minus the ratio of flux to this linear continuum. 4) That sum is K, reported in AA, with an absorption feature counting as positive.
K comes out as 0.1 AA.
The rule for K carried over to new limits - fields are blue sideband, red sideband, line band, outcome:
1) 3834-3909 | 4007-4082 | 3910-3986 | 8.9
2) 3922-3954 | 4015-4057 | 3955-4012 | 4.8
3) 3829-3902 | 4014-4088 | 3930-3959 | 1.8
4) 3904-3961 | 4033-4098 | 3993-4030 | -4.5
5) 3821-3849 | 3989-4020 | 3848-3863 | -3.1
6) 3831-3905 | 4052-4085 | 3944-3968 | 1.8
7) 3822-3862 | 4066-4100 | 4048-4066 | -1.5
